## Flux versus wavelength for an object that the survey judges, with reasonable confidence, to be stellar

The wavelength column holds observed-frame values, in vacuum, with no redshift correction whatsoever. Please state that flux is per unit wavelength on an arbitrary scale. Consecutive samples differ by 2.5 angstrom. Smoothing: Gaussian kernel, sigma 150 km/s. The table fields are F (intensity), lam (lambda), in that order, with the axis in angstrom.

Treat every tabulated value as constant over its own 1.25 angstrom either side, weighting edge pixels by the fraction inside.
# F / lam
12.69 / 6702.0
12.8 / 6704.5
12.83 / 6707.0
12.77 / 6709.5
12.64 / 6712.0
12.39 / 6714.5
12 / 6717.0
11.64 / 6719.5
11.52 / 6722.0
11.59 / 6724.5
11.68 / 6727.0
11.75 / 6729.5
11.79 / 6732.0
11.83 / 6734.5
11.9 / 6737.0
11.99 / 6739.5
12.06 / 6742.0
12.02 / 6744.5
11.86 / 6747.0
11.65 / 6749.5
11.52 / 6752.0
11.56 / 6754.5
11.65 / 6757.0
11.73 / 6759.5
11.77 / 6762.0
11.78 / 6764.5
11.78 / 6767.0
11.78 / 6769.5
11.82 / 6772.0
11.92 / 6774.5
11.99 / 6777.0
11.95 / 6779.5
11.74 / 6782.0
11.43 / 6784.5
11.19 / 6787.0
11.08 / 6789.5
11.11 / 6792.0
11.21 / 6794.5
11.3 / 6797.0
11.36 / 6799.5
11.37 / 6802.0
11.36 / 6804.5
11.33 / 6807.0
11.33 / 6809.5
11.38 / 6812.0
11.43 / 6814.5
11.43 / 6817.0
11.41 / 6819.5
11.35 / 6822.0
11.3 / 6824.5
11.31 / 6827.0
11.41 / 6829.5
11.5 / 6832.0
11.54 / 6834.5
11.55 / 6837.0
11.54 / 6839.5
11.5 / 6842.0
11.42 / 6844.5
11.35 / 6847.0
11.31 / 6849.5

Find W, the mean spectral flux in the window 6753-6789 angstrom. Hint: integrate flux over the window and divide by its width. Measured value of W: 11.7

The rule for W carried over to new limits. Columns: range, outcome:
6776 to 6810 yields 11.4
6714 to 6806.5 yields 11.7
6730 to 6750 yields 11.9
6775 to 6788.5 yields 11.7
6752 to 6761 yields 11.6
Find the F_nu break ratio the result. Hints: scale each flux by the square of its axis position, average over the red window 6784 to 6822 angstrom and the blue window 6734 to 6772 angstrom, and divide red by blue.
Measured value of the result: 0.97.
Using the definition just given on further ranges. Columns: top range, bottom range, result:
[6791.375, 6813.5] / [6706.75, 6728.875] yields 0.96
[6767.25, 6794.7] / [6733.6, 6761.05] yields 0.99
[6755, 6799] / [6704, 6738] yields 0.98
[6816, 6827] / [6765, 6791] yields 0.99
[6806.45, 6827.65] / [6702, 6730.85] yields 0.96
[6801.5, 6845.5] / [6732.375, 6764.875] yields 0.99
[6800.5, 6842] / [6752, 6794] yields 1.00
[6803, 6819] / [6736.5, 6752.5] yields 0.98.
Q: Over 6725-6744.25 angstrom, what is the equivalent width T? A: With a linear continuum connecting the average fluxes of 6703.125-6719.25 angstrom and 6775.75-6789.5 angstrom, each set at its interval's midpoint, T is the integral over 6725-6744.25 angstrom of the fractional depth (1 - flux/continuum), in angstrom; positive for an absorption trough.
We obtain 0.6 angstrom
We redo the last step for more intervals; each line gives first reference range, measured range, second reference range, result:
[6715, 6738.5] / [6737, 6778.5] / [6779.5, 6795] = -0.9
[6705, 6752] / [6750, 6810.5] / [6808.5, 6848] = 0.8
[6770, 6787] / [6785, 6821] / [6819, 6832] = 0.8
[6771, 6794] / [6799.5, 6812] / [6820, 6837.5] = 0.2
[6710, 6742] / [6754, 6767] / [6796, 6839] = 0.0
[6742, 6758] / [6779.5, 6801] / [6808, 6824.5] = 0.3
